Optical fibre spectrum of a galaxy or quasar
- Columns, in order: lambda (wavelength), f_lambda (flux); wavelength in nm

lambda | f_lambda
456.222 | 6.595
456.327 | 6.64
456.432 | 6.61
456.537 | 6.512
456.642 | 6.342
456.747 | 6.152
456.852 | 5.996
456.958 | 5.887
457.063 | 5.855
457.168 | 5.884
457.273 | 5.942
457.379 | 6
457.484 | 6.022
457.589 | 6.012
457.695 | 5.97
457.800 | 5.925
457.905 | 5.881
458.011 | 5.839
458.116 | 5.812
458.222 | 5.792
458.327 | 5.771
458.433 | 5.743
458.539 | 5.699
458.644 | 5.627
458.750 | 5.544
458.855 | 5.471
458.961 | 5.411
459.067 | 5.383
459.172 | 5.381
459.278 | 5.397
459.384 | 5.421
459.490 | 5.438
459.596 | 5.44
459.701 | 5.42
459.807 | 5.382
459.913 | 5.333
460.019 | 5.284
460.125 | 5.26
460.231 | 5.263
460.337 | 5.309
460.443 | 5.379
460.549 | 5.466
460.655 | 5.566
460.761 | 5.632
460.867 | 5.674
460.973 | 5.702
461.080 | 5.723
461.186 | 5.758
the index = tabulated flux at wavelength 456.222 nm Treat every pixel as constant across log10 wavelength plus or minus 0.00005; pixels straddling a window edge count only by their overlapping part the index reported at 6.595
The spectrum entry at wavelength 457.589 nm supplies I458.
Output 6.012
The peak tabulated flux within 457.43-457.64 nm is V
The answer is 6.022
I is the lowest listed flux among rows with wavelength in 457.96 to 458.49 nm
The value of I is 5.743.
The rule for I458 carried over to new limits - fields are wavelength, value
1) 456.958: 5.887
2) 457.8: 5.925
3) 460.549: 5.466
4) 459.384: 5.421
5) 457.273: 5.942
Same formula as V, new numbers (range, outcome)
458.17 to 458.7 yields 5.792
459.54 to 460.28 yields 5.44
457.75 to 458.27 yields 5.925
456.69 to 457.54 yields 6.152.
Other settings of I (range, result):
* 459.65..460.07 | 5.284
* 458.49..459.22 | 5.381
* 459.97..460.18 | 5.26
